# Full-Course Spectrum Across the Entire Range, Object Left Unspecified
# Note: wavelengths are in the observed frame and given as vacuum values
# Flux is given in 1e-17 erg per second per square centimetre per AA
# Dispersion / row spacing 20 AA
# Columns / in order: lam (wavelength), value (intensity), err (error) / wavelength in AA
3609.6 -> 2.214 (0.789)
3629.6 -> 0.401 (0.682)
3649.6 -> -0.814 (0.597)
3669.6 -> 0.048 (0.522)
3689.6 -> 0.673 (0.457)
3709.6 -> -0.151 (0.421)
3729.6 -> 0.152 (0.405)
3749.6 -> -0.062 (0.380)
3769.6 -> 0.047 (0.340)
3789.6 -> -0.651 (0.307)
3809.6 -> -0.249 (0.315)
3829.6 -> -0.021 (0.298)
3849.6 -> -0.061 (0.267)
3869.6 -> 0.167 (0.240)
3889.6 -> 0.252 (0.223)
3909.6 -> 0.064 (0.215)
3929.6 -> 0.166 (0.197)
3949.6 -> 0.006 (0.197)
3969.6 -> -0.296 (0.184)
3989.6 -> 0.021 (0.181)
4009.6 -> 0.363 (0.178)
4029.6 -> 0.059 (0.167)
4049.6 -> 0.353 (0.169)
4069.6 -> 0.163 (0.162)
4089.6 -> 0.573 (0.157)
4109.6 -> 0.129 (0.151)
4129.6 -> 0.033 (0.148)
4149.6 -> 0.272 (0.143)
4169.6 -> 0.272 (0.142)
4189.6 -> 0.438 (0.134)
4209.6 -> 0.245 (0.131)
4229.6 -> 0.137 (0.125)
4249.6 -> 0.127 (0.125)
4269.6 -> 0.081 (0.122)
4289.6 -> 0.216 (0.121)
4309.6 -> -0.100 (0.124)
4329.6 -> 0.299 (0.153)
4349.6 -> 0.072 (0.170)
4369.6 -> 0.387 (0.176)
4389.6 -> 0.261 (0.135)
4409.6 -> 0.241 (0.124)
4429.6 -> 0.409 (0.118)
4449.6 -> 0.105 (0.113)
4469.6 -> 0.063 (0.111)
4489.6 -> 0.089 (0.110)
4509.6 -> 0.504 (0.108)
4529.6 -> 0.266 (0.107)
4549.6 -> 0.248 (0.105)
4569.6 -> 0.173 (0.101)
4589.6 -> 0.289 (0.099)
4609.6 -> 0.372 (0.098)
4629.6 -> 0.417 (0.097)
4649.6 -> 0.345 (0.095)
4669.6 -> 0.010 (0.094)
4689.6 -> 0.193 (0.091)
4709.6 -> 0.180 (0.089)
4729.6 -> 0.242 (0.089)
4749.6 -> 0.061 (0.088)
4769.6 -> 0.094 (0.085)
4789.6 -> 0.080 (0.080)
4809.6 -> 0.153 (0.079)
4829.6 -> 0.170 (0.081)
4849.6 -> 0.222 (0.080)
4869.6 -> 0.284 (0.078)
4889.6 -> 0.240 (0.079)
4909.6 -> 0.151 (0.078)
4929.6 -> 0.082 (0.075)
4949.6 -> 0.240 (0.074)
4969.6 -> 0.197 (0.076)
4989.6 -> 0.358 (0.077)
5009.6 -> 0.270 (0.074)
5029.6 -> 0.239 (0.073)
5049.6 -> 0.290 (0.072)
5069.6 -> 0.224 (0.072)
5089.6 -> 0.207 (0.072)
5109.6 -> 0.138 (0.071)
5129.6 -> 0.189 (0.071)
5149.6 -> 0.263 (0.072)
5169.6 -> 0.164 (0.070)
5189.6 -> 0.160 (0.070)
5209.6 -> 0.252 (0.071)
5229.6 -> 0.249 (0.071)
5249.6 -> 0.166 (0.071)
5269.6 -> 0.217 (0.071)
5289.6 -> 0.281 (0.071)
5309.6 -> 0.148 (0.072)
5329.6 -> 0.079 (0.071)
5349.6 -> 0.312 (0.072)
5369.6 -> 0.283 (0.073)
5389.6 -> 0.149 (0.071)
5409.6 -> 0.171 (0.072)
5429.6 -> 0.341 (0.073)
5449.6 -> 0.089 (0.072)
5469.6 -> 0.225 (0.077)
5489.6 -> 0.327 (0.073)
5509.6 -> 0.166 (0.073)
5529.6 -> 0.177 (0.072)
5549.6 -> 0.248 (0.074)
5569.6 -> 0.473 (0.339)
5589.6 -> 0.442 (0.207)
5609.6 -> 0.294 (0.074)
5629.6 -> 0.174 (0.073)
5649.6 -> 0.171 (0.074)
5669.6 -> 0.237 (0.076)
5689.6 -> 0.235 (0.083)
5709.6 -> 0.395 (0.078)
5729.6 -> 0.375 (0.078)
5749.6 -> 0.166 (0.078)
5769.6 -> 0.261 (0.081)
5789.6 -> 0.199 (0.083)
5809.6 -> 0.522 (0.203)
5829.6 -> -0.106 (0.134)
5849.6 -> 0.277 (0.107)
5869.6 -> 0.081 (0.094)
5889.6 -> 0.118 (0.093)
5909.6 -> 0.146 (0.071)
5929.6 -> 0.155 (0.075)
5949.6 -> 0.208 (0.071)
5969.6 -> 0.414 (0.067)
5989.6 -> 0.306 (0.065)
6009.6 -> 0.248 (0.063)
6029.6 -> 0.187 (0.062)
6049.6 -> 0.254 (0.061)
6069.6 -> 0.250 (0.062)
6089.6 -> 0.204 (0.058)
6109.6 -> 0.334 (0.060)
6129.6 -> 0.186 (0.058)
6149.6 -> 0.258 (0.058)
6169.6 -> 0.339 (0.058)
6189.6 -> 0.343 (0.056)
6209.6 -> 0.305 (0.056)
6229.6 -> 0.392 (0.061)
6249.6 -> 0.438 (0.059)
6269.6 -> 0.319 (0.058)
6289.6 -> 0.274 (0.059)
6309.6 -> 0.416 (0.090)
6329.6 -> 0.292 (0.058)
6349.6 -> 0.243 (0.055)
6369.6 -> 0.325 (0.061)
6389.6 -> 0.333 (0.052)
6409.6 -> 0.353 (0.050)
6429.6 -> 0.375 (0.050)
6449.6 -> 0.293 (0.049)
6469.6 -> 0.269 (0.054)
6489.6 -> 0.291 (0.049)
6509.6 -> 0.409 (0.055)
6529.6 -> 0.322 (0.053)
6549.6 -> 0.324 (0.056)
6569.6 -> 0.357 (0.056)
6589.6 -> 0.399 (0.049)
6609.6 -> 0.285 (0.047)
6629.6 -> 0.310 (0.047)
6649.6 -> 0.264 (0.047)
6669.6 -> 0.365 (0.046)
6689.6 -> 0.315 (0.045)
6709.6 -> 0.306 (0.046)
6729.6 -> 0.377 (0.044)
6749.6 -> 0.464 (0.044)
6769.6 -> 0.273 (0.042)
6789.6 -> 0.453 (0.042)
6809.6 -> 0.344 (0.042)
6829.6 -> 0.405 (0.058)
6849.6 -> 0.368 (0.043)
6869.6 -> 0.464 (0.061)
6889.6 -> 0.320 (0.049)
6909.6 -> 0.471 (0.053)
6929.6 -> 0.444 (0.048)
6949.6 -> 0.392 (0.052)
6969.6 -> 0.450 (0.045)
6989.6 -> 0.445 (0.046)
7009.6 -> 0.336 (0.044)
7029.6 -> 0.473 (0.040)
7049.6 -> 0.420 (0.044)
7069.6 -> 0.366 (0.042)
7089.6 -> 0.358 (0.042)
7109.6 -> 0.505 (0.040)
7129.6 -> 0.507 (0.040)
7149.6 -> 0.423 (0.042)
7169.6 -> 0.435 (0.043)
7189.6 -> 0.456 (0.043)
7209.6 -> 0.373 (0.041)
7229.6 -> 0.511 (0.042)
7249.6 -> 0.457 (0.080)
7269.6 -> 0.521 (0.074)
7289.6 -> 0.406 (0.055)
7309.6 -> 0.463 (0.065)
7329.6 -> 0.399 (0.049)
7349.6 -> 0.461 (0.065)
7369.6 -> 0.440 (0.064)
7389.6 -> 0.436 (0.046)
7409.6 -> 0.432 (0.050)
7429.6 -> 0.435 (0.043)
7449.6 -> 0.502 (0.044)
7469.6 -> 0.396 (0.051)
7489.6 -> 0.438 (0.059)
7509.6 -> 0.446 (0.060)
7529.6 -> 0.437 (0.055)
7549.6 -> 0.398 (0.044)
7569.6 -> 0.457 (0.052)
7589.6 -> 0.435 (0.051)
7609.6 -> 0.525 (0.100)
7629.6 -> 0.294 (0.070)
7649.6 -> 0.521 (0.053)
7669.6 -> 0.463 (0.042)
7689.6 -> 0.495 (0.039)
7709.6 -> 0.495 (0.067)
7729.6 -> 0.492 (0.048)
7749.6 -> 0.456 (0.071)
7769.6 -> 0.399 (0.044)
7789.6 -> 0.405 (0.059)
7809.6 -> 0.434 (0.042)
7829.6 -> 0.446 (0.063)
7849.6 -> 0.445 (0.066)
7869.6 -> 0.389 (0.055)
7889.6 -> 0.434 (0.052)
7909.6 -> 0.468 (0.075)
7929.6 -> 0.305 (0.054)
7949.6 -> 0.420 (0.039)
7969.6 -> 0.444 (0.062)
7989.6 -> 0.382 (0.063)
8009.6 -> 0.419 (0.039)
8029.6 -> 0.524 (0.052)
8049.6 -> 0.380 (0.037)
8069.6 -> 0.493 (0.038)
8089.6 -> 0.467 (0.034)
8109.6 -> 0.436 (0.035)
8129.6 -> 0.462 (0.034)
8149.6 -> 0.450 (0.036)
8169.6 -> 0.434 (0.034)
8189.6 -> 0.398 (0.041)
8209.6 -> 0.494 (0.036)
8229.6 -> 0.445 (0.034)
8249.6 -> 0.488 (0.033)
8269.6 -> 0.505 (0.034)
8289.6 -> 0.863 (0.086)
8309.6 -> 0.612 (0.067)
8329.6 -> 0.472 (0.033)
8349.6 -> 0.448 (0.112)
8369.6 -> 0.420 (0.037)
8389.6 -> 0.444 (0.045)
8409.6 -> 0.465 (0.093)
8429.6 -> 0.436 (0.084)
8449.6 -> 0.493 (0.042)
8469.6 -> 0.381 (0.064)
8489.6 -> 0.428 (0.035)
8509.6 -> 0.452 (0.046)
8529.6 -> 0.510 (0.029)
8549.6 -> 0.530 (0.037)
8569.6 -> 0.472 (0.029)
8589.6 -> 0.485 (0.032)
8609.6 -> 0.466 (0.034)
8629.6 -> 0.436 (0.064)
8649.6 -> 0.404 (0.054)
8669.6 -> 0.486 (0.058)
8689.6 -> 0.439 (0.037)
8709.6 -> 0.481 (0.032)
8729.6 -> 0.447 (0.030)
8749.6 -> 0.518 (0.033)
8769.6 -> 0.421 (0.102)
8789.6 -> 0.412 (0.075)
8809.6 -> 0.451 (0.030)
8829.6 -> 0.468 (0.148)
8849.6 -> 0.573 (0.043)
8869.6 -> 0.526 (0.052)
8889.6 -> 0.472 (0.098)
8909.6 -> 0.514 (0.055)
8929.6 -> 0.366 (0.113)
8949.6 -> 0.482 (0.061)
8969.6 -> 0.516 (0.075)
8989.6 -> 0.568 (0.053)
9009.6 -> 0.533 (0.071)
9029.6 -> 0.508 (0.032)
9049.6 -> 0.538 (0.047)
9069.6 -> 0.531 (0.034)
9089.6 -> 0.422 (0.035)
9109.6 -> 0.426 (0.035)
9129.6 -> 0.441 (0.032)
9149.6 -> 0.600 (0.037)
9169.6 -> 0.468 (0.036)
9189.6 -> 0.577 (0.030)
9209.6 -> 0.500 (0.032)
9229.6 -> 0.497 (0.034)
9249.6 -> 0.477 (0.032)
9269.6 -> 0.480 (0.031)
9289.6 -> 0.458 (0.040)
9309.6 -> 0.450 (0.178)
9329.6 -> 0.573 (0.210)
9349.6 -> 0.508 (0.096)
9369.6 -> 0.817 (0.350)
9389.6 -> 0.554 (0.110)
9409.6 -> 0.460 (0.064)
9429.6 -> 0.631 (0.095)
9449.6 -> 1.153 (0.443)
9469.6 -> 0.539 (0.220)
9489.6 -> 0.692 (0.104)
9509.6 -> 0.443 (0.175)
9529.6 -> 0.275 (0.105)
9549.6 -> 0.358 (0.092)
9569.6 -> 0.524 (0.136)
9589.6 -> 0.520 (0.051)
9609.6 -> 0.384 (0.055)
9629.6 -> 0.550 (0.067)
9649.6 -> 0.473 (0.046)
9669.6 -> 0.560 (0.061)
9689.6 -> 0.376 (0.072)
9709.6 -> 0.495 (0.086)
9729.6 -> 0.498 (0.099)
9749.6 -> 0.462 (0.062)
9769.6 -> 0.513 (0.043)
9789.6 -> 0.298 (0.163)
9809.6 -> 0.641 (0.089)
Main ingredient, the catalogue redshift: 0.544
